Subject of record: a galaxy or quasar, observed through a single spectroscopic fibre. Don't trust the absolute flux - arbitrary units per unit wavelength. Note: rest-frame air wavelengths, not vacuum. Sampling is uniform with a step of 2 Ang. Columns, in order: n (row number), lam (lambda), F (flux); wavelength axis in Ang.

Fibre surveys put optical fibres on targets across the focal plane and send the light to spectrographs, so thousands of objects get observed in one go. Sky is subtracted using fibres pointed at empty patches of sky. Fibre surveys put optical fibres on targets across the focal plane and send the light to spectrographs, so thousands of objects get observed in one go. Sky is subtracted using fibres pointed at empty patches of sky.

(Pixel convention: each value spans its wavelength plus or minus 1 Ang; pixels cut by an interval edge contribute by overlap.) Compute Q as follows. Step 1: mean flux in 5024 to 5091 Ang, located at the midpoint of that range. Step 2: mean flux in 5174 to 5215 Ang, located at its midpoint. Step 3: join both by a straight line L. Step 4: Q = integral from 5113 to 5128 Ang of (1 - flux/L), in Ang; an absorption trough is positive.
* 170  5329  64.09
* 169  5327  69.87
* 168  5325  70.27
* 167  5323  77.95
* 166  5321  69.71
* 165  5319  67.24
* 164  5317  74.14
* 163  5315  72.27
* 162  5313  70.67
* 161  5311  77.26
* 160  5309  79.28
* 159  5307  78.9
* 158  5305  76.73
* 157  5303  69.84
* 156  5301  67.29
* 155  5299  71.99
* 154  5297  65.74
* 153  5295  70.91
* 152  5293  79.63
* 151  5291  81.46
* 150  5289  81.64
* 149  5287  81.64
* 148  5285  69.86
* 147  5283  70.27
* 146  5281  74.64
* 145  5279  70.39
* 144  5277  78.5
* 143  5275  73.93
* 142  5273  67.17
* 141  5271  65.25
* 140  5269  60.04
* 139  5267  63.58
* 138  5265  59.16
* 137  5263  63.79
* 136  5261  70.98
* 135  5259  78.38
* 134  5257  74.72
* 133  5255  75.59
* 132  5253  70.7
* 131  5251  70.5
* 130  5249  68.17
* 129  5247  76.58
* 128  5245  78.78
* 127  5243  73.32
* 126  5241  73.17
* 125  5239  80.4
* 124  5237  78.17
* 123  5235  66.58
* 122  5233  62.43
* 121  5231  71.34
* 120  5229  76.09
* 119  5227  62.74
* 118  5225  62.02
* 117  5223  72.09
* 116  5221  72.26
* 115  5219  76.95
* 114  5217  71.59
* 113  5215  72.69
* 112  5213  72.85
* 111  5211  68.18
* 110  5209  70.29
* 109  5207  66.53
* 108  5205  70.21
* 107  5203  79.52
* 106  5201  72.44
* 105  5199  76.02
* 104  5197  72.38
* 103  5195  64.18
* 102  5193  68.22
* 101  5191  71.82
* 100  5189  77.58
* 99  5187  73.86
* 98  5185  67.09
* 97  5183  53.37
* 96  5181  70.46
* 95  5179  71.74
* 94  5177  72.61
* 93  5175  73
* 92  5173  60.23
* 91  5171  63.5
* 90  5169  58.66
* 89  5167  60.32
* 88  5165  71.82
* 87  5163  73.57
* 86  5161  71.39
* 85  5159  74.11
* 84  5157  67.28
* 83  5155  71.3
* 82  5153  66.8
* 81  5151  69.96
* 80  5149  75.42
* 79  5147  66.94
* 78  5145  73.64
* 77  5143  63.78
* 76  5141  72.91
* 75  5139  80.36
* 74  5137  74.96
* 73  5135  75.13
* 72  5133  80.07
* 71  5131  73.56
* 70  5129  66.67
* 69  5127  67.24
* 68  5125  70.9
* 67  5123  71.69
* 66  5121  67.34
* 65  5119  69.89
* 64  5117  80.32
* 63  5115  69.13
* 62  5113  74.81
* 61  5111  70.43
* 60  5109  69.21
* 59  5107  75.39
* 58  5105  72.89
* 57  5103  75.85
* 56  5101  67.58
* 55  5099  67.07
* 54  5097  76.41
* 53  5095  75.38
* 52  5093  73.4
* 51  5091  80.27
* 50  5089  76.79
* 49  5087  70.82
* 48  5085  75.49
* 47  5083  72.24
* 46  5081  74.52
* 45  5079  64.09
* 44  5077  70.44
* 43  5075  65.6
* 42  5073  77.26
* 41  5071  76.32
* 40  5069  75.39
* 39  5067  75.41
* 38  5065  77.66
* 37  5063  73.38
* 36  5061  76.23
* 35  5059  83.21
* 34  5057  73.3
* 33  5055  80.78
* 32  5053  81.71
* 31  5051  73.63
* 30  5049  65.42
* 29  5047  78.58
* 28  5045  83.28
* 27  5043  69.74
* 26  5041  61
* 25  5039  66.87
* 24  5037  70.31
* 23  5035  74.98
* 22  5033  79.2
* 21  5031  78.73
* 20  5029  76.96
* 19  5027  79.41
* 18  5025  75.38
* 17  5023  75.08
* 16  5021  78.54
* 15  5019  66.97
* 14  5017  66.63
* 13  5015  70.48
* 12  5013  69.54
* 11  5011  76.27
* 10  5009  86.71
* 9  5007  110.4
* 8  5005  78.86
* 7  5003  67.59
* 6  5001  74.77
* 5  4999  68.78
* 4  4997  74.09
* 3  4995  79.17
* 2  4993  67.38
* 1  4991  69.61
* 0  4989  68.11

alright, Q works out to 0.3 Ang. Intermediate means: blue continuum 74.5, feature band 71.2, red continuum 70.7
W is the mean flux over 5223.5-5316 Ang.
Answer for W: 72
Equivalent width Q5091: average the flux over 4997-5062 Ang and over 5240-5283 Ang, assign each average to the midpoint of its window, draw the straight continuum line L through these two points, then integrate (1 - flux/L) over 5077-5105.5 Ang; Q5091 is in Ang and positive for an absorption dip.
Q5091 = 0.5 Ang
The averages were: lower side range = 75.6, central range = 73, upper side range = 70.8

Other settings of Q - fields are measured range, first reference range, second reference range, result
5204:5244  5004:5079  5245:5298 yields 0.86 Ang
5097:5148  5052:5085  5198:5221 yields 1.34 Ang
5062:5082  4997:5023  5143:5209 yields 0.18 Ang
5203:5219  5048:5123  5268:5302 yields 0.33 Ang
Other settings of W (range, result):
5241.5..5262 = 73.8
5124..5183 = 70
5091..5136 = 72.5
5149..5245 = 70.2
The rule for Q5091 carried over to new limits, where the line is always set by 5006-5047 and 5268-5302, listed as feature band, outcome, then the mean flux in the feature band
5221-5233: 0.7 Ang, 68.6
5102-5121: 0.5 Ang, 72.8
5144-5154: 0.5 Ang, 70.6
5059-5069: -0.1 Ang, 76.4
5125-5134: 0.3 Ang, 71.8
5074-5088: 0.9 Ang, 70.5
